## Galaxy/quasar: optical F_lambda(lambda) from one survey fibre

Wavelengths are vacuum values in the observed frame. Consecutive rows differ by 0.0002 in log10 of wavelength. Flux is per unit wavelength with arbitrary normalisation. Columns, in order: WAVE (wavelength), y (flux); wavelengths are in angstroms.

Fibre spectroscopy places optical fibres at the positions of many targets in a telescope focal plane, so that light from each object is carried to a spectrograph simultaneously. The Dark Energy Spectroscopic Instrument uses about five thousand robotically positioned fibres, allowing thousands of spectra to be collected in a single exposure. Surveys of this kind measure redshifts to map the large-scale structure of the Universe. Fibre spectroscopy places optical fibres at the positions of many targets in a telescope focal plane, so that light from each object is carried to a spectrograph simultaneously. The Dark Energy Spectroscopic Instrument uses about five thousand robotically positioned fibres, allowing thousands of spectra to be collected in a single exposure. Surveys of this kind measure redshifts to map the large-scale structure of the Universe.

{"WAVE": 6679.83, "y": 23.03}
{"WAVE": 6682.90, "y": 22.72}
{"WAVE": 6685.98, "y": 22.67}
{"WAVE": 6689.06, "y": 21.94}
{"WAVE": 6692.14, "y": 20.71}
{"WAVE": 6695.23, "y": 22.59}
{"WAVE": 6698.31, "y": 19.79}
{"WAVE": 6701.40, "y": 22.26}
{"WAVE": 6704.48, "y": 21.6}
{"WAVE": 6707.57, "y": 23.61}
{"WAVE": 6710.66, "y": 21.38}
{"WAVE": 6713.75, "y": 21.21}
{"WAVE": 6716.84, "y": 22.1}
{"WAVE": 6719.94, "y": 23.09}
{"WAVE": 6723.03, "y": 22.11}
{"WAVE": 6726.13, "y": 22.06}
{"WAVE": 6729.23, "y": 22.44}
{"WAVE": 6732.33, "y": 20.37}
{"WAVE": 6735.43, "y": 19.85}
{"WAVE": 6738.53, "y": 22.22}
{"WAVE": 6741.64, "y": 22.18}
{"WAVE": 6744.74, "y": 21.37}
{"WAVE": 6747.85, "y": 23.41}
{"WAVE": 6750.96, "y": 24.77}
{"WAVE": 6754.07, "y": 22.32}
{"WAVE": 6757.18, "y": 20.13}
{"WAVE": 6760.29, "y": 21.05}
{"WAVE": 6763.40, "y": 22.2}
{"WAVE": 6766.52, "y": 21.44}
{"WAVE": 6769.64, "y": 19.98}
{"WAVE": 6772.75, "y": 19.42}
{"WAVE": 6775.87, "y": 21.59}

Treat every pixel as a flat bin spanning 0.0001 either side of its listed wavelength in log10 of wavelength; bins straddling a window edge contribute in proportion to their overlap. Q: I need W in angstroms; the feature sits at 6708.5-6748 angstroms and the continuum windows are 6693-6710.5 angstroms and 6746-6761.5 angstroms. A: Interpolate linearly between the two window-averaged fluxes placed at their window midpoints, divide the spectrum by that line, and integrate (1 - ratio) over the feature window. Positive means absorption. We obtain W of 0.6 angstroms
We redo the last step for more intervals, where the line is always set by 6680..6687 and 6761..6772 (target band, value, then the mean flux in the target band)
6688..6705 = 0.8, 21.5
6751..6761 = -0.2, 21.7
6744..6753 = -0.8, 23.3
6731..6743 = 0.3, 21.1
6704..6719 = 0.1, 22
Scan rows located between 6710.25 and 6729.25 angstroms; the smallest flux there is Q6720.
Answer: 21.21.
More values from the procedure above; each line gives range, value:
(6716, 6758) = 19.85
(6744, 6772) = 19.98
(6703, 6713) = 21.38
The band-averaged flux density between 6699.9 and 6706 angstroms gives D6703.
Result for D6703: 22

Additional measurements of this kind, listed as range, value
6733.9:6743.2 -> 21.4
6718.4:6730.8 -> 22.4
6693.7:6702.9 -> 21.5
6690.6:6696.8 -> 21.6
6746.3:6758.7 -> 22.7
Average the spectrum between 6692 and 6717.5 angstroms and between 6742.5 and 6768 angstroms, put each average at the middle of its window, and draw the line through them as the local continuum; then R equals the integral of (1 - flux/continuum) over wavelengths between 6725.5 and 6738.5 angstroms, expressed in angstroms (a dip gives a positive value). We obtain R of 0.4 angstroms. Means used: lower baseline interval 21.7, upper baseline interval 22.1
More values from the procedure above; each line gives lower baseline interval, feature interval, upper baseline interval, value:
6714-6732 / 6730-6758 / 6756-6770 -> -0.44 angstroms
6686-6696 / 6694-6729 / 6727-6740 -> -0.74 angstroms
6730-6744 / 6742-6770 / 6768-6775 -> -1.95 angstroms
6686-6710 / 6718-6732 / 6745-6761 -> -0.11 angstroms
